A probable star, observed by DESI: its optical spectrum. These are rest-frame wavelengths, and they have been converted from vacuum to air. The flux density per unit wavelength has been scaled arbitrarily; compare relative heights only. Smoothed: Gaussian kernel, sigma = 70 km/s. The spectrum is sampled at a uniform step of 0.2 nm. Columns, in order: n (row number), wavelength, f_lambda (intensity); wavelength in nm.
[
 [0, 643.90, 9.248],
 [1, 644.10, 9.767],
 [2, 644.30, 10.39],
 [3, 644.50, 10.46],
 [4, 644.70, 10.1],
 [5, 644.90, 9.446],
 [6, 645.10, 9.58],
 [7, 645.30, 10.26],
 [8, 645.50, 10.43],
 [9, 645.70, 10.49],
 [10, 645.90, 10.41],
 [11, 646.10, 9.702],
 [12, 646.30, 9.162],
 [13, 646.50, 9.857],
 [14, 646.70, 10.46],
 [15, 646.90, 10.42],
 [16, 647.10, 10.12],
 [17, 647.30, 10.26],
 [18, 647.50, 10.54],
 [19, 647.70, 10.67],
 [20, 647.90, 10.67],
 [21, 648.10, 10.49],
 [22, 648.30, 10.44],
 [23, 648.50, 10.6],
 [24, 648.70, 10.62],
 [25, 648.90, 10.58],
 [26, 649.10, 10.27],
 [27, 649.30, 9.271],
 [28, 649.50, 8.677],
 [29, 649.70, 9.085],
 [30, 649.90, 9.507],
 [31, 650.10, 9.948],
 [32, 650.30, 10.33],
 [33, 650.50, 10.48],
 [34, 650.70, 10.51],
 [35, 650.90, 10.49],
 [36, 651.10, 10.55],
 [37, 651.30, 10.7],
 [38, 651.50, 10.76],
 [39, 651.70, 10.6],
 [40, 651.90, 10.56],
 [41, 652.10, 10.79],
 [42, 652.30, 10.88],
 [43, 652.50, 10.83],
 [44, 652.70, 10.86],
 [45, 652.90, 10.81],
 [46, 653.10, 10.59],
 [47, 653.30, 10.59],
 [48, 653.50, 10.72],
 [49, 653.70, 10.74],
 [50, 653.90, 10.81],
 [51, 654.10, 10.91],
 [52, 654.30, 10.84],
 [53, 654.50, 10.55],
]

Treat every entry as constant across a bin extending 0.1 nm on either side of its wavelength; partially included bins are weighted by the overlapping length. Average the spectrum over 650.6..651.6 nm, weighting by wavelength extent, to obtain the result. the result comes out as 10.6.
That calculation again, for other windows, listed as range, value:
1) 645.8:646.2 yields 10.1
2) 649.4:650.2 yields 9.3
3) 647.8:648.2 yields 10.6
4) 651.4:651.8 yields 10.7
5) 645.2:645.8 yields 10.4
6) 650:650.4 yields 10.1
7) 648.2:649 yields 10.6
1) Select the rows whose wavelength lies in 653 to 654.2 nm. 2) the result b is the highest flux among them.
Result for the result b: 10.91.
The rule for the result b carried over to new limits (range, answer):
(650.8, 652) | 10.76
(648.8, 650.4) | 10.58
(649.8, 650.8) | 10.51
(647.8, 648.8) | 10.67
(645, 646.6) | 10.49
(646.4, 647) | 10.46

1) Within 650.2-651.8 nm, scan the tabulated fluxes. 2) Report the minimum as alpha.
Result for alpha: 10.33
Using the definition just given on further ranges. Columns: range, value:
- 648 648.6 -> 10.44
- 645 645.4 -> 9.58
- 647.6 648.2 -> 10.49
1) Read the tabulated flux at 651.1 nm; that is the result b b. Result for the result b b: 10.55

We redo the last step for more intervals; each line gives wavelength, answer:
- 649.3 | 9.271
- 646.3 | 9.162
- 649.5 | 8.677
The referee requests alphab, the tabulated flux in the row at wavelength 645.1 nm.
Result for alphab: 9.58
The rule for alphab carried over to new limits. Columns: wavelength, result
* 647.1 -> 10.12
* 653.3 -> 10.59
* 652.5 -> 10.83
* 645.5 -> 10.43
